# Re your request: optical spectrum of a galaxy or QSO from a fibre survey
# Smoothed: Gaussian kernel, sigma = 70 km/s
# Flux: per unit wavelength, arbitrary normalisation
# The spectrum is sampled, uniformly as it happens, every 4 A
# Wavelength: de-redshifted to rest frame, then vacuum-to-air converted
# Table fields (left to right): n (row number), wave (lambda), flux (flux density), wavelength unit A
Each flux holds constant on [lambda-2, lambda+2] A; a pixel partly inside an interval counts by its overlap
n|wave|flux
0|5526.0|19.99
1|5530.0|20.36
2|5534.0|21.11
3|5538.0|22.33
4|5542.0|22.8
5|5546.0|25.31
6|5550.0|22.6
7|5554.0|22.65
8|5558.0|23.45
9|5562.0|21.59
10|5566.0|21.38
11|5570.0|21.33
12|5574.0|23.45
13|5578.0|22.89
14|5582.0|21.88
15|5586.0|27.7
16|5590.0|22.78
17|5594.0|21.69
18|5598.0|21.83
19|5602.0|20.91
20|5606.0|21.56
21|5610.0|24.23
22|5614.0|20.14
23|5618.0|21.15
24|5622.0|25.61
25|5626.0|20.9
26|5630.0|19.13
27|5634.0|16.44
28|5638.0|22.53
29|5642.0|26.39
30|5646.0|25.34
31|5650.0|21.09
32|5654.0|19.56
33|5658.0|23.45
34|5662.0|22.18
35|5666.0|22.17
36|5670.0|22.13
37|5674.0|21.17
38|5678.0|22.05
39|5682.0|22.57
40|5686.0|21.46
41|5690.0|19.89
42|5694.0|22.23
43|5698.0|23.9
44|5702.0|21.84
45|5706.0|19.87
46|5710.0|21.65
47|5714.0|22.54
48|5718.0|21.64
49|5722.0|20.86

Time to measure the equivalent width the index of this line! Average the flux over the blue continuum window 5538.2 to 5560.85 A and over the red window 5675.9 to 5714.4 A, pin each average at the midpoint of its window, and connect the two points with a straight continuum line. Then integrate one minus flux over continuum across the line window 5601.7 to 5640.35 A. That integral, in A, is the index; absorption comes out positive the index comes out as 2.0 A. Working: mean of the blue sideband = 23.2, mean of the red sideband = 21.8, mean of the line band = 21.3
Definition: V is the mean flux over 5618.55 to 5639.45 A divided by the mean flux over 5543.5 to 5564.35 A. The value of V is 0.9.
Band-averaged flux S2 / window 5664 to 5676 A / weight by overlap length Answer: 21.8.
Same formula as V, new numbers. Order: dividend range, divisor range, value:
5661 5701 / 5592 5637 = 1.03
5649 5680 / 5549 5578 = 0.97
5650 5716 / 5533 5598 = 0.95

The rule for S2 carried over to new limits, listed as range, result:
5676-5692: 21.5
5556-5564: 22.5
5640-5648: 25.9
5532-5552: 22.8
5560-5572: 21.4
